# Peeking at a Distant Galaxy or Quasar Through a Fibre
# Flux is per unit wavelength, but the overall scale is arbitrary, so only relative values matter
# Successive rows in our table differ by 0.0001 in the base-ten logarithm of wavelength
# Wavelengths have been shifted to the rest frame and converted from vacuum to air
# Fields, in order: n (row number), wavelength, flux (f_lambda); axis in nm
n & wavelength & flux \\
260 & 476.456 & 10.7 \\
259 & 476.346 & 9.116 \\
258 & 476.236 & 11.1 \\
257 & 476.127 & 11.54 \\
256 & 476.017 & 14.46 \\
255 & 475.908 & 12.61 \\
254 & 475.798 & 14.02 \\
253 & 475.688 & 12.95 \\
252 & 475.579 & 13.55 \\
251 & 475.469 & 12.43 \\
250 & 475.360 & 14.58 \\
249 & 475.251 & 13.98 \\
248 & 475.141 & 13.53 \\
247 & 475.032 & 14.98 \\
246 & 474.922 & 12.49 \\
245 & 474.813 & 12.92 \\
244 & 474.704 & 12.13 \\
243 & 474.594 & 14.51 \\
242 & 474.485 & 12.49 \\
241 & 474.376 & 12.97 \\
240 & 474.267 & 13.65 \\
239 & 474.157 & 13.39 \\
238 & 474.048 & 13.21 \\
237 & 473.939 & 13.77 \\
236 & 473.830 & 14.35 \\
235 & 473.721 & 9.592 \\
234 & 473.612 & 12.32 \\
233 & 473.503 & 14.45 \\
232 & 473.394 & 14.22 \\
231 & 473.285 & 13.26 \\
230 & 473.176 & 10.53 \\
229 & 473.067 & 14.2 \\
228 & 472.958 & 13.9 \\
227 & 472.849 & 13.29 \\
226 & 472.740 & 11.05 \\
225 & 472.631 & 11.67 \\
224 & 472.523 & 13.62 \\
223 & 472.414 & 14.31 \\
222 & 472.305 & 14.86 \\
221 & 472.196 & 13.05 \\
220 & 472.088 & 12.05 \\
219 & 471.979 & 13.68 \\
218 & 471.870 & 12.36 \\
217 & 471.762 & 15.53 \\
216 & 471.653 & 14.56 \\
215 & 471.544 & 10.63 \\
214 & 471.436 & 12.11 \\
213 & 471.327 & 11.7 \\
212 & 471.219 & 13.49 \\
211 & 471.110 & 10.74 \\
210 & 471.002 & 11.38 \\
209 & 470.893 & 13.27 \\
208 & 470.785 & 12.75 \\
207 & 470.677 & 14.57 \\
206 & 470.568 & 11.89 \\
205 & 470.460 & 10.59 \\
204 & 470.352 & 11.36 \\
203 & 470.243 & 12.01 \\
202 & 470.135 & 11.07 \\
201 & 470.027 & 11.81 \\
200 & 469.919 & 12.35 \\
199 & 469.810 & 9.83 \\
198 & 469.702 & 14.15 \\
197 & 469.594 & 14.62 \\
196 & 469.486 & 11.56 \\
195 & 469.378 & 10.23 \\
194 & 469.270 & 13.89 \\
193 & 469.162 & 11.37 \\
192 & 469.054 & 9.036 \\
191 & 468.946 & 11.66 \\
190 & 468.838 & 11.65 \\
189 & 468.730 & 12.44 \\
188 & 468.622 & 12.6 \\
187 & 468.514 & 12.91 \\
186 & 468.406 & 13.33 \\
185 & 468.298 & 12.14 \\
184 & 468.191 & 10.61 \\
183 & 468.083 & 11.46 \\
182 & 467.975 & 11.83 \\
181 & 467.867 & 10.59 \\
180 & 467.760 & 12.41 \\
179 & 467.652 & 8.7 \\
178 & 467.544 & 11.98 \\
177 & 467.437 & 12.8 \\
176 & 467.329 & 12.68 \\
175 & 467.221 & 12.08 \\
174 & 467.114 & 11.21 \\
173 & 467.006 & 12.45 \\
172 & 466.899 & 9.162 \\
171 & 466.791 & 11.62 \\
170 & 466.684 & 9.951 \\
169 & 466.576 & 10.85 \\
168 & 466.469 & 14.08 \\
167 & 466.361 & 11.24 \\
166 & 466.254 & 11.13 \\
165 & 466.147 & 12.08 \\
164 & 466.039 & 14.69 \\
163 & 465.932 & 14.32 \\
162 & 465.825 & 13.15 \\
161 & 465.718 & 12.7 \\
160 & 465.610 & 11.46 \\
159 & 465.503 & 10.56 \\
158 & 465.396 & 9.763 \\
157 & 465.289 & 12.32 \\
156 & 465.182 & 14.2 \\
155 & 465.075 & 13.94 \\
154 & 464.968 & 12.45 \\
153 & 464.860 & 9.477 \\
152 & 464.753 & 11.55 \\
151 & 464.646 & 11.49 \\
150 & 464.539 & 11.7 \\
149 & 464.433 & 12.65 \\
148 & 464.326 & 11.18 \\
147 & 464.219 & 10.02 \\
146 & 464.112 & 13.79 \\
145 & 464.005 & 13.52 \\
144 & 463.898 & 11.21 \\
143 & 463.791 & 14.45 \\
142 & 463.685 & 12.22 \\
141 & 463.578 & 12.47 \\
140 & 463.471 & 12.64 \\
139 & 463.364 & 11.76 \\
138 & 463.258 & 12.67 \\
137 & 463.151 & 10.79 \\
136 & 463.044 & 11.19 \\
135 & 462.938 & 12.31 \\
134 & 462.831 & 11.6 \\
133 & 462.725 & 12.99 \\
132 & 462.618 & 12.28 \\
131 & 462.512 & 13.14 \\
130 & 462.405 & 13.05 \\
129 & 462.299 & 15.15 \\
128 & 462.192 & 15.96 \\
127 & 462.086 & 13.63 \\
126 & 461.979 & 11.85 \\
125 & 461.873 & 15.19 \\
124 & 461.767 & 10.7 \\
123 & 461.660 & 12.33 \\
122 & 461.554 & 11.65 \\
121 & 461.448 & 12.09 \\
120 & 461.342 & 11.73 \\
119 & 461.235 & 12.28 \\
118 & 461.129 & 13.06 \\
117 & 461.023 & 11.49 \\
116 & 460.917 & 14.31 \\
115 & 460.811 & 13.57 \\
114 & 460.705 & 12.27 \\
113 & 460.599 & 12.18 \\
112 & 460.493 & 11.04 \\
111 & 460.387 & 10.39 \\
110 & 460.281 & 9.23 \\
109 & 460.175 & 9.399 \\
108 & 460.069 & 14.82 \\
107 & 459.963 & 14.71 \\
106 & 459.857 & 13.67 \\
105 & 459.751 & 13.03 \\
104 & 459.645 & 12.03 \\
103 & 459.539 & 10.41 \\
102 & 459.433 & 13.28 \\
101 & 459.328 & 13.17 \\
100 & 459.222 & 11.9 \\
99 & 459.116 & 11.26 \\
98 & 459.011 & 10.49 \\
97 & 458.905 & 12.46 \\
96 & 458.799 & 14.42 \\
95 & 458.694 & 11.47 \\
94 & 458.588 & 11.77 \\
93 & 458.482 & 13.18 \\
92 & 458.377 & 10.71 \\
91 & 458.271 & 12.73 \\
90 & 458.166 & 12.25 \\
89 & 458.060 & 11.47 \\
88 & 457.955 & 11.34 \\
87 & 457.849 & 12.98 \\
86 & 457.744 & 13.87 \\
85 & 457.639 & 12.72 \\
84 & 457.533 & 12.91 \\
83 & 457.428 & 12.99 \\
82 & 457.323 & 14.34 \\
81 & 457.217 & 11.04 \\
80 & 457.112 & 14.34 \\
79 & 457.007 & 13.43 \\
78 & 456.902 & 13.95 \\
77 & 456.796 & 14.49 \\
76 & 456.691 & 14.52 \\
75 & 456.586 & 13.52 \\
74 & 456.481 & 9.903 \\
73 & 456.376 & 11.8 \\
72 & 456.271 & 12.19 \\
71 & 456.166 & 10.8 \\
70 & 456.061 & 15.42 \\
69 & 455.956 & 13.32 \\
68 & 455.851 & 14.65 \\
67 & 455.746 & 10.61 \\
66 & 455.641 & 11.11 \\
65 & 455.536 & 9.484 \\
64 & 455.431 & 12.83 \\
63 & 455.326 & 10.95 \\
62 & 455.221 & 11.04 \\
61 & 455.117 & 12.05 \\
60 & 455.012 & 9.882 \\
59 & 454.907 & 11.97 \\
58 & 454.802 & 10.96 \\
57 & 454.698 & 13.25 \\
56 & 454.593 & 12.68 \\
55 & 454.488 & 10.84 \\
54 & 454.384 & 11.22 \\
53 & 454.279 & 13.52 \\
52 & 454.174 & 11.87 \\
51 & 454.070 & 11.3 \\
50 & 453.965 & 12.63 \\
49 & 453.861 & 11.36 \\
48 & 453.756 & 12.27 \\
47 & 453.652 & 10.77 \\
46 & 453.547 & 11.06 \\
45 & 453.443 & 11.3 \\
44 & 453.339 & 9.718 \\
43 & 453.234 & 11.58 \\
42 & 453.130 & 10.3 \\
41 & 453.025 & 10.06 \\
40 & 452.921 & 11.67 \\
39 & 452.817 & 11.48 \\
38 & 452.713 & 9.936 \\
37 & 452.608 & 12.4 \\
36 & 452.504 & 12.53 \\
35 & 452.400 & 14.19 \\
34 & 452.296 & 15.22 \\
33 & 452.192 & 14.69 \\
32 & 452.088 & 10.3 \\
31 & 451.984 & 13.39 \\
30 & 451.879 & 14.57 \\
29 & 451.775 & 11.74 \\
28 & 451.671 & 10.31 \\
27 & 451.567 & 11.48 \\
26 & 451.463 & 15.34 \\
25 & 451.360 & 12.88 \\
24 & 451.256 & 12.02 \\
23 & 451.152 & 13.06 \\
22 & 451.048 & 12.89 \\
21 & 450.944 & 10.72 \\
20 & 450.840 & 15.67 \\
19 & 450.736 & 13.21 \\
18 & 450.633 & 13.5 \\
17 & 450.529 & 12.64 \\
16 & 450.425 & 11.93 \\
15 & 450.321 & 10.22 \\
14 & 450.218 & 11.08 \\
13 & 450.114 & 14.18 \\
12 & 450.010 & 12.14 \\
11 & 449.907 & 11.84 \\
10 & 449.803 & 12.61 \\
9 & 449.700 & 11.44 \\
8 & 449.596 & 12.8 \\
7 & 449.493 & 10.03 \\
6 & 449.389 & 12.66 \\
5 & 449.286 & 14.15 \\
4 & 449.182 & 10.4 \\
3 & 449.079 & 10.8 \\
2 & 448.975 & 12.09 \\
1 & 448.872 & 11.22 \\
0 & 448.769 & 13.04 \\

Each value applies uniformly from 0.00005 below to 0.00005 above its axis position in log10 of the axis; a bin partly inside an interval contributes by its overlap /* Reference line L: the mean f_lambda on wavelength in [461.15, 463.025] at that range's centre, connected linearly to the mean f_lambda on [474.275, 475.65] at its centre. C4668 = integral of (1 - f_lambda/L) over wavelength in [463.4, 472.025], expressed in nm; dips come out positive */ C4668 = 0.648 nm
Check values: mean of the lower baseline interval 12.8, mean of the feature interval 12.1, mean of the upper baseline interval 13.4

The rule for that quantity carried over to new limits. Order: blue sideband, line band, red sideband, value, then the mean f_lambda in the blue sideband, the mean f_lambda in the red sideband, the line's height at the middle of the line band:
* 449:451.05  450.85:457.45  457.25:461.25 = 0.038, 12.2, 12.4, 12.3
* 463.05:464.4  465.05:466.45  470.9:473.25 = -0.011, 12.2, 12.8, 12.3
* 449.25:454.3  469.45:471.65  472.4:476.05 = 0.149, 12.2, 13.2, 13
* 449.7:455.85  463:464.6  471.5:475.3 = 0.062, 12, 13.2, 12.6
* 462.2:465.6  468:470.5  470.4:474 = 0.152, 12.3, 12.8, 12.6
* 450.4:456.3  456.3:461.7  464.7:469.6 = -0.191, 12.1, 11.9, 12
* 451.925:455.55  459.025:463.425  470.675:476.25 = -0.057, 11.8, 13.1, 12.3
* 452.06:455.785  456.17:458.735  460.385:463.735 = -0.128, 11.7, 12.5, 12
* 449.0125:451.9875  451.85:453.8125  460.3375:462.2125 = 0.074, 12.4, 12.5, 12.4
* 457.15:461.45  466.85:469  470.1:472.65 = 0.141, 12.3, 12.7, 12.6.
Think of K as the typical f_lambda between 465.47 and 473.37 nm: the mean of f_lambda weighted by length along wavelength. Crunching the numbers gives 12.2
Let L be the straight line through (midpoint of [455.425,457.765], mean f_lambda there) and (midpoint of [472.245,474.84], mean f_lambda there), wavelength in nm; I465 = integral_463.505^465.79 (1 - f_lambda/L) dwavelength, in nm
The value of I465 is 0.154 nm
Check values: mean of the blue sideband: 12.8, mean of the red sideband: 13.1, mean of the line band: 12.1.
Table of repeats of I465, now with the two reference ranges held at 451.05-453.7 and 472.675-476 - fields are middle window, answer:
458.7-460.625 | 0.06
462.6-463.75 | 0.05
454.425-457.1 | 0.00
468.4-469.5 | 0.09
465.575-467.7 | 0.14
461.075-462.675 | -0.05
